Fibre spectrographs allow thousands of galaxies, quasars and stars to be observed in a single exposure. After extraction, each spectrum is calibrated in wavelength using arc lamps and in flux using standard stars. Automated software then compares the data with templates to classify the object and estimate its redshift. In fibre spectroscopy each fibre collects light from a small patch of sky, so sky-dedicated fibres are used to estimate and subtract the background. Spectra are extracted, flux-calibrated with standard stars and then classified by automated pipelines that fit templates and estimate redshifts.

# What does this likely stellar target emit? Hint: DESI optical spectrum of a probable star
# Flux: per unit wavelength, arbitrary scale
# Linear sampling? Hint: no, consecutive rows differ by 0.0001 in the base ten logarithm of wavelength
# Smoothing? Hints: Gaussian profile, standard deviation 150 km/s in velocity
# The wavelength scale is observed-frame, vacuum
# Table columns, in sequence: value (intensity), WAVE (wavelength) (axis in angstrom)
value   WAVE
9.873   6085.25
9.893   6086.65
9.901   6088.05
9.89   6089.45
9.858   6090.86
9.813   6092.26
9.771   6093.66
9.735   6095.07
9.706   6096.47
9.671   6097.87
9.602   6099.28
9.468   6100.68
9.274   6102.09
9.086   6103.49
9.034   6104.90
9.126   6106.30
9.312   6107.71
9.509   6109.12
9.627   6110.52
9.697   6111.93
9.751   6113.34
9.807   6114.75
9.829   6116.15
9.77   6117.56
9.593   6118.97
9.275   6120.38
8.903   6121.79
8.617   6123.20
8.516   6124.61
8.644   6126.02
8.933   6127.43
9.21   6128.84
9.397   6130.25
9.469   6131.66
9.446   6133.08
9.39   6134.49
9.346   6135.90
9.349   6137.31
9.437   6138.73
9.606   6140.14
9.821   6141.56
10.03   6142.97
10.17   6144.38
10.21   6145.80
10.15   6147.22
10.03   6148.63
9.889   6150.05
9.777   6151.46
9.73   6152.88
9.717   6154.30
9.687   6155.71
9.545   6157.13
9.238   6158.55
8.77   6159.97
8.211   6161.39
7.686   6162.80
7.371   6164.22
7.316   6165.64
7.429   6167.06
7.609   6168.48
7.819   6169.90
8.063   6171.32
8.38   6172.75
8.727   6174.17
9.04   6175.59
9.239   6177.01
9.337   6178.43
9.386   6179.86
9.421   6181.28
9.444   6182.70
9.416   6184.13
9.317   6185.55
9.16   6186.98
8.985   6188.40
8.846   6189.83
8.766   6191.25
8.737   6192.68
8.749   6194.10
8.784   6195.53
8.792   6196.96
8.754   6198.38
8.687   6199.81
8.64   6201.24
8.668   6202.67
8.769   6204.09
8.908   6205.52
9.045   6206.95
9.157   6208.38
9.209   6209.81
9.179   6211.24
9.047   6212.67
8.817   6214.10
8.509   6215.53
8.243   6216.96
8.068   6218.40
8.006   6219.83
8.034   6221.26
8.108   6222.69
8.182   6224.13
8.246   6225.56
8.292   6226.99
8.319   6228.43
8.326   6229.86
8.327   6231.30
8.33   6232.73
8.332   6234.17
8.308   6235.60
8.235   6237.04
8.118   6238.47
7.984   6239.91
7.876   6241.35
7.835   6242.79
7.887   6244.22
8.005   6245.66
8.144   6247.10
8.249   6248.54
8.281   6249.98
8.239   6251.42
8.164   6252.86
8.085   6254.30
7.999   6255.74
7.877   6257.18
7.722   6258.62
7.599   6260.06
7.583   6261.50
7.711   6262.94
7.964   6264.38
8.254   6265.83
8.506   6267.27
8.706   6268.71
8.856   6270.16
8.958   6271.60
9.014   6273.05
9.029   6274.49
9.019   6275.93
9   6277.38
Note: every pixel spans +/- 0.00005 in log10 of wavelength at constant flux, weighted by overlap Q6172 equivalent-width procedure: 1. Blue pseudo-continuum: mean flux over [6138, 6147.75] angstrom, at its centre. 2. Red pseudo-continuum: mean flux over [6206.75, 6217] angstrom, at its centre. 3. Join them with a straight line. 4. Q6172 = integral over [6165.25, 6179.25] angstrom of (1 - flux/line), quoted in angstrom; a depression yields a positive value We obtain 1.7 angstrom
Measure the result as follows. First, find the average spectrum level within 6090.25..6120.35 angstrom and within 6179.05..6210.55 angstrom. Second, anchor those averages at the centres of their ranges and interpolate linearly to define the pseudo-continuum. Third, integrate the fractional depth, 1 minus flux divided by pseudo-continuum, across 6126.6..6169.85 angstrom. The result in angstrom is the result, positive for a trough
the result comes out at 0.5 angstrom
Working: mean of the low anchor 9.57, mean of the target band 9.18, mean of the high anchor 8.98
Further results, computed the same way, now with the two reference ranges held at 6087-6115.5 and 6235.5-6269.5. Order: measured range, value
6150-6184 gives 0.6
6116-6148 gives -0.6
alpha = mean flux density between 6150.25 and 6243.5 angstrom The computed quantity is 8.64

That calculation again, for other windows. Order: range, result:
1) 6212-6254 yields 8.22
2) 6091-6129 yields 9.39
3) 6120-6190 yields 9.09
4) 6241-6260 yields 8.02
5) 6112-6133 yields 9.28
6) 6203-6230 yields 8.56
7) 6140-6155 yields 9.93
